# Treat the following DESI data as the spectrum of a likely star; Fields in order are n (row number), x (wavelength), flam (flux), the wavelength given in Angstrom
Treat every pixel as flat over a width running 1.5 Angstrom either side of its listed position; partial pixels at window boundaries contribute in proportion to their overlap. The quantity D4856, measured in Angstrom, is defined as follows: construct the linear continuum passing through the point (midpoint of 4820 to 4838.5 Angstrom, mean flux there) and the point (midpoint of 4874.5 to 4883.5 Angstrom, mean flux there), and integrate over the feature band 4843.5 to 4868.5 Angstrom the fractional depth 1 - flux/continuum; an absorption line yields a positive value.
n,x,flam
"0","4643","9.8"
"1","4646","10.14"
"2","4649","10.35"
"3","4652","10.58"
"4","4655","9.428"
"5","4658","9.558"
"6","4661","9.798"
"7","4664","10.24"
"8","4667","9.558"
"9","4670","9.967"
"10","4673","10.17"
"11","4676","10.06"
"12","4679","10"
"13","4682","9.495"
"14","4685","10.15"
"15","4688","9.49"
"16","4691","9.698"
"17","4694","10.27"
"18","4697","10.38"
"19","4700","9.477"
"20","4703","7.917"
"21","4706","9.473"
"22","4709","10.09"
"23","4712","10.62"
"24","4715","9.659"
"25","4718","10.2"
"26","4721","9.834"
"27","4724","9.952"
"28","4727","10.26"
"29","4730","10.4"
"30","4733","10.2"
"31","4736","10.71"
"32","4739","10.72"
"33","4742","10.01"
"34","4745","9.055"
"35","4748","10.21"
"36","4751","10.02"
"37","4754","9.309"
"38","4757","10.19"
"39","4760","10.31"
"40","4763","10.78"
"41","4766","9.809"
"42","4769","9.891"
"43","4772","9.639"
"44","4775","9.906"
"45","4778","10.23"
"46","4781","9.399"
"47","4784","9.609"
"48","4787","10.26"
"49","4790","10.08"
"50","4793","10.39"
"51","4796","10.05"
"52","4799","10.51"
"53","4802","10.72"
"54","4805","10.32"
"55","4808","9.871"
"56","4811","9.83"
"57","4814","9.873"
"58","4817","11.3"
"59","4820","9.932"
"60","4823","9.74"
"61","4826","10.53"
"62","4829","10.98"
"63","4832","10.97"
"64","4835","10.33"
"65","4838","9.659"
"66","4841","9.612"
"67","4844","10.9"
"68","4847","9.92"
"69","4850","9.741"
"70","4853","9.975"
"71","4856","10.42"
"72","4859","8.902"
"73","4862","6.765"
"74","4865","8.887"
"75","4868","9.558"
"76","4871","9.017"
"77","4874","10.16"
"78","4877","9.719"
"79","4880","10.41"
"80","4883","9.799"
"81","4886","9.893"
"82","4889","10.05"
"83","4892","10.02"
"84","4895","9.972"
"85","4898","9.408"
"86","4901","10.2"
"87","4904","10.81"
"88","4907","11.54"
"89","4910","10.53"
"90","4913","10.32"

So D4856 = 1.9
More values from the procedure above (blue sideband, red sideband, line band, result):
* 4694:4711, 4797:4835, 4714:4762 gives -1.24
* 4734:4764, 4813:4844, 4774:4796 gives 0.49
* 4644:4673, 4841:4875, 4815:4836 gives -2.15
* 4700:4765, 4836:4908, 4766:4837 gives -2.06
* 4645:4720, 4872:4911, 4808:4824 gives -0.09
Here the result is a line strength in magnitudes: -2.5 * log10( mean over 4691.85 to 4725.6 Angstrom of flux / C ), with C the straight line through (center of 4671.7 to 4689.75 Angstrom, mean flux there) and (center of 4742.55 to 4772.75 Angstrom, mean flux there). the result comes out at 0.011 mag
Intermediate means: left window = 9.89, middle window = 9.81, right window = 9.93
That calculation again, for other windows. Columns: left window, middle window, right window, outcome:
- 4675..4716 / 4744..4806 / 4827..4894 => -0.03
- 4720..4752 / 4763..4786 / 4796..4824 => 0.04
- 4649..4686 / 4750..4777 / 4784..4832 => 0.02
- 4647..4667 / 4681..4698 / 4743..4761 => 0.00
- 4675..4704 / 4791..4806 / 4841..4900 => -0.08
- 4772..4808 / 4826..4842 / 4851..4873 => -0.09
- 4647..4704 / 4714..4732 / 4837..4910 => -0.03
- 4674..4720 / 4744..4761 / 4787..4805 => 0.03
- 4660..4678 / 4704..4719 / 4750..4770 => 0.01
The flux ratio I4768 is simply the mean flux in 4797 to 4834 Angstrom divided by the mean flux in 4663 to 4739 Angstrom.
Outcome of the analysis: 1.04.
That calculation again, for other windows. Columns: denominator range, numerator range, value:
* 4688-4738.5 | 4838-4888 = 0.97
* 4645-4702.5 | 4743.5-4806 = 1.01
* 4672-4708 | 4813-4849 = 1.06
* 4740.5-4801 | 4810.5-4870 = 0.99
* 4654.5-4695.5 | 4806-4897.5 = 1.00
